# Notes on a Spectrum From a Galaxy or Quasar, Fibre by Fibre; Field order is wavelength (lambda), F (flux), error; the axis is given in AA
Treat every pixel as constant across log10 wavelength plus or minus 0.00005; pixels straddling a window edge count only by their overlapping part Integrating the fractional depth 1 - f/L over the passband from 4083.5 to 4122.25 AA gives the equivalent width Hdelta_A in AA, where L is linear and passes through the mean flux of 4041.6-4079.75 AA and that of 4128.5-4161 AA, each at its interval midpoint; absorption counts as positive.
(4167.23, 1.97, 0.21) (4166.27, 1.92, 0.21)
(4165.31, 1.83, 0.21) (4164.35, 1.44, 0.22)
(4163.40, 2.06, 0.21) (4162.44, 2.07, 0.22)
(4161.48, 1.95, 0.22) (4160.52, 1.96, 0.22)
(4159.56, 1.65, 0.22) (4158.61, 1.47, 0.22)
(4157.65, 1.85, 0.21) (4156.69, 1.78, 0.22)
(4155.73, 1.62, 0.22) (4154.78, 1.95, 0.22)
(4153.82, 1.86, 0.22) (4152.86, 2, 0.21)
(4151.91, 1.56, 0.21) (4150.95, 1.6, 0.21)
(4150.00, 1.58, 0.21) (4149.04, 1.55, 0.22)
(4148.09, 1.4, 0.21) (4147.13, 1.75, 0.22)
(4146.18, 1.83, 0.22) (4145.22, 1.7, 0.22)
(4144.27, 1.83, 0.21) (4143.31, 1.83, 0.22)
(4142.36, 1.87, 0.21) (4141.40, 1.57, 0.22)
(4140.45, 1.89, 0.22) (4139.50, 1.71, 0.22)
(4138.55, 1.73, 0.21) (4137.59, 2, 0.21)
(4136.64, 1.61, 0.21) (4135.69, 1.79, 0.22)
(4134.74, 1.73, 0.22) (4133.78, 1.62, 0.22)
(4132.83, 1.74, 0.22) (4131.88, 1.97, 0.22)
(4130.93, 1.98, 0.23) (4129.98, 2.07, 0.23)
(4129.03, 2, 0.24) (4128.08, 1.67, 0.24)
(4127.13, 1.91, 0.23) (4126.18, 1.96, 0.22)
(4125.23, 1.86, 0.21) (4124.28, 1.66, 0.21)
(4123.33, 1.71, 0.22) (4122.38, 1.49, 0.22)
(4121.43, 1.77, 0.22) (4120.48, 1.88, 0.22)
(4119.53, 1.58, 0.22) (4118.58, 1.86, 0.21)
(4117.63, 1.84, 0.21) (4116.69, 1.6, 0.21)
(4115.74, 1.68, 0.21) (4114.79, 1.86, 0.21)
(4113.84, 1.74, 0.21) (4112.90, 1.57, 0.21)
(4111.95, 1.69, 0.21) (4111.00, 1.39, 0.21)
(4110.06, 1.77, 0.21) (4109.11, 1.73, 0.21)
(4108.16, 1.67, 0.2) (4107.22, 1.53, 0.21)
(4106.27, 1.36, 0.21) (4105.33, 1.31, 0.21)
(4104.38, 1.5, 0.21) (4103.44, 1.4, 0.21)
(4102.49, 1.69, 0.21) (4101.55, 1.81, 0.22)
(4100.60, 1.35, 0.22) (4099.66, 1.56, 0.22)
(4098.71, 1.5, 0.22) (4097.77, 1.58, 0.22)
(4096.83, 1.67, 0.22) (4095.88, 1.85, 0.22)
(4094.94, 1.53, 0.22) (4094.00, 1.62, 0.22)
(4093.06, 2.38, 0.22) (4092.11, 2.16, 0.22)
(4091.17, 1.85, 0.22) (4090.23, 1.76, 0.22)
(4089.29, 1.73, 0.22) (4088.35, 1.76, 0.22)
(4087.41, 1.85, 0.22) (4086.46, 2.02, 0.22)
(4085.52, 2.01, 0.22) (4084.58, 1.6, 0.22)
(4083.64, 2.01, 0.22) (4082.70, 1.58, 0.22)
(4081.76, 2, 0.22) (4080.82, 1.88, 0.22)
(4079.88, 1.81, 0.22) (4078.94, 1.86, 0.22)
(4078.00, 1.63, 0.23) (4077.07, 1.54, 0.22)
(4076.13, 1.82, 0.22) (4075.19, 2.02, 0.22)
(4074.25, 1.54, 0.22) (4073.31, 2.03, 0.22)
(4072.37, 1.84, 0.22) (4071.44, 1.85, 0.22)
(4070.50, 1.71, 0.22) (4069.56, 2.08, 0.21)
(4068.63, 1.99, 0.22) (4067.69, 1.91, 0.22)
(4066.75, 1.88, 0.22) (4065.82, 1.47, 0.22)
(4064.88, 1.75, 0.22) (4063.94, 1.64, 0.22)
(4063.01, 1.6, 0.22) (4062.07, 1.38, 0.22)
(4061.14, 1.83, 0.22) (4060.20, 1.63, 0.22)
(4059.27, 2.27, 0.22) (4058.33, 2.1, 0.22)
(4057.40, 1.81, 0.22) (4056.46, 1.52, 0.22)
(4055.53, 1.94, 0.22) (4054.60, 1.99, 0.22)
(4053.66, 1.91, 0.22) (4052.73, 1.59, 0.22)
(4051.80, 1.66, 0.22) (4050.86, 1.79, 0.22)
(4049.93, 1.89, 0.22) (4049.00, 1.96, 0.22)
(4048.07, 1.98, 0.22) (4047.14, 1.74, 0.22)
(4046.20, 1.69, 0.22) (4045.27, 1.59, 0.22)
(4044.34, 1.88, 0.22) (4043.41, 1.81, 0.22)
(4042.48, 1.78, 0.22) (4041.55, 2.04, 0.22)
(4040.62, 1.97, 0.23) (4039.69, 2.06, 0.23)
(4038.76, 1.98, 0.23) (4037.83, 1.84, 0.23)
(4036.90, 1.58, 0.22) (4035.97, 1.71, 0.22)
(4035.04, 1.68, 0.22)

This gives 1.7 AA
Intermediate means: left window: 1.8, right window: 1.77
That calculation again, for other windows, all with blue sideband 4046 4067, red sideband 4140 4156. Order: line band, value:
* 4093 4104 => 0.8 AA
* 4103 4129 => 1.1 AA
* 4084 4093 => -0.6 AA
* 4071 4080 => -0.1 AA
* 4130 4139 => -0.4 AA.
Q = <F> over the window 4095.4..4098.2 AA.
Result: 1.7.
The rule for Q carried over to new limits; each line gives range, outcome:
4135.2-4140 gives 1.77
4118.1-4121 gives 1.77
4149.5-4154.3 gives 1.72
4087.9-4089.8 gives 1.75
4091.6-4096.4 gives 1.9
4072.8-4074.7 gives 1.78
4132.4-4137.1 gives 1.7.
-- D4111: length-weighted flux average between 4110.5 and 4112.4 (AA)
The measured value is 1.54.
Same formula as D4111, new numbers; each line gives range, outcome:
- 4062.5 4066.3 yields 1.61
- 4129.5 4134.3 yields 1.87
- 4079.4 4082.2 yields 1.89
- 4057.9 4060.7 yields 1.99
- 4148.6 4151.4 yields 1.58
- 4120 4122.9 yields 1.71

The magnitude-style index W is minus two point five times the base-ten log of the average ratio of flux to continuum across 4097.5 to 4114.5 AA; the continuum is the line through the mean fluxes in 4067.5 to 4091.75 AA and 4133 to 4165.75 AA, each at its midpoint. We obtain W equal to 0.15 mag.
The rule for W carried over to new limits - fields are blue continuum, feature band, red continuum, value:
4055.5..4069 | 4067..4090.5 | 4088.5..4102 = -0.05 mag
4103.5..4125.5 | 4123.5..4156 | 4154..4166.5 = -0.03 mag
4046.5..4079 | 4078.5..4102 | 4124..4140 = 0.01 mag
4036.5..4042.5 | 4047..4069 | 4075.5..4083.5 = 0.03 mag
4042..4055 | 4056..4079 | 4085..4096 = 0.03 mag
